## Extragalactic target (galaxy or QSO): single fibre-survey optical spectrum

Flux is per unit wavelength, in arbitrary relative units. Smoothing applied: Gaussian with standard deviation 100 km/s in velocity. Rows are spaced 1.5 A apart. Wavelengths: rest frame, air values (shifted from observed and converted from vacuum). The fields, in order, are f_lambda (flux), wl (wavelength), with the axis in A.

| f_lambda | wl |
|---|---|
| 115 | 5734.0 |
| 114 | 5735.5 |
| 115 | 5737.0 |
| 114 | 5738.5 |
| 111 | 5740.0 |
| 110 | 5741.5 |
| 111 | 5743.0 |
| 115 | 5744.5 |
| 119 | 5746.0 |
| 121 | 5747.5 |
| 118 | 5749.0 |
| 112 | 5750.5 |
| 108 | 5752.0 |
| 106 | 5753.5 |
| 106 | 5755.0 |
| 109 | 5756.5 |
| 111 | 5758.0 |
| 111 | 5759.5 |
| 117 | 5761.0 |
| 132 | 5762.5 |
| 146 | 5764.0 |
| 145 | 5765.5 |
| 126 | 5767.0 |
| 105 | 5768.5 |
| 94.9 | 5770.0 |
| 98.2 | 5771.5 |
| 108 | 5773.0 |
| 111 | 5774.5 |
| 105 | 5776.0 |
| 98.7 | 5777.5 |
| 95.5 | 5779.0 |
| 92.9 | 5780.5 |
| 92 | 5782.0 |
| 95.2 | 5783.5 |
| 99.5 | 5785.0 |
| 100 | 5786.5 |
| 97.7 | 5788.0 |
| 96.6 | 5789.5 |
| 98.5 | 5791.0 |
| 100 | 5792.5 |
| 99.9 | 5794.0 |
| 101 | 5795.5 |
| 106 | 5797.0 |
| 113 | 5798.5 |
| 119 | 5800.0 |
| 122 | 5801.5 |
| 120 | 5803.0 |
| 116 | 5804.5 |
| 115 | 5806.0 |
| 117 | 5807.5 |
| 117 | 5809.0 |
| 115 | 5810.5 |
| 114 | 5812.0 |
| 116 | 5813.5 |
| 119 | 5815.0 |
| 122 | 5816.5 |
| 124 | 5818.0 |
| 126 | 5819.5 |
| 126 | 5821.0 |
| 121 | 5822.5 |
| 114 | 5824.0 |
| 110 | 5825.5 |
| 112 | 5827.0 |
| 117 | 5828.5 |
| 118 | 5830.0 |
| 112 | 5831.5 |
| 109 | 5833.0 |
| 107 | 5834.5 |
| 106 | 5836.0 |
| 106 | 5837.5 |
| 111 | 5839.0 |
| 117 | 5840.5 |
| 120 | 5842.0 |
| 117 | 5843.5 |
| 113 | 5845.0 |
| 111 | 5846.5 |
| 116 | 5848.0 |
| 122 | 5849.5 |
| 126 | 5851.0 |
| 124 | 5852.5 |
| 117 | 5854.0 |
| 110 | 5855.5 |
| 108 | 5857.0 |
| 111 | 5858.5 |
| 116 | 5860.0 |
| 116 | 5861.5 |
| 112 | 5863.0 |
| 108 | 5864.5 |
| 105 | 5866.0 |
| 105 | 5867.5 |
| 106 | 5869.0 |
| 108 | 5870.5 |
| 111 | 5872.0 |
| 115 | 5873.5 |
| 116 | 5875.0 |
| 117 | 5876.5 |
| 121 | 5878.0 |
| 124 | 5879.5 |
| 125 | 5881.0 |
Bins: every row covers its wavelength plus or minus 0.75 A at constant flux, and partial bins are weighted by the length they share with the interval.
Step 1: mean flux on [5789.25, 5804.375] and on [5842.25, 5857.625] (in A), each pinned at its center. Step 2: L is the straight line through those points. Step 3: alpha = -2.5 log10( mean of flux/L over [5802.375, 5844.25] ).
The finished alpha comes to -0.03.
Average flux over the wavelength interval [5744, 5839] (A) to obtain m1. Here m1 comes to 112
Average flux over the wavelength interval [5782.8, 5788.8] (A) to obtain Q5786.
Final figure 98.1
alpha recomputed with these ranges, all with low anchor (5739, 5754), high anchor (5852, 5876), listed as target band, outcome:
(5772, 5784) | 0.13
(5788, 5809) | 0.03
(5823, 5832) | -0.02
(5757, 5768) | -0.12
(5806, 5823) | -0.07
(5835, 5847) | -0.01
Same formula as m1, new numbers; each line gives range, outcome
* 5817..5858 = 116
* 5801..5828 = 118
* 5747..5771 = 117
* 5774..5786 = 98.5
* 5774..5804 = 103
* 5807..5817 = 117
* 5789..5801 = 105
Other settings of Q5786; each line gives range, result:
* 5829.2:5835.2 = 112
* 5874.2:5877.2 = 116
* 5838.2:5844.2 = 116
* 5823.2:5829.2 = 113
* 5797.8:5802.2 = 118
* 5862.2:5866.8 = 108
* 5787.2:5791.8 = 97.7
